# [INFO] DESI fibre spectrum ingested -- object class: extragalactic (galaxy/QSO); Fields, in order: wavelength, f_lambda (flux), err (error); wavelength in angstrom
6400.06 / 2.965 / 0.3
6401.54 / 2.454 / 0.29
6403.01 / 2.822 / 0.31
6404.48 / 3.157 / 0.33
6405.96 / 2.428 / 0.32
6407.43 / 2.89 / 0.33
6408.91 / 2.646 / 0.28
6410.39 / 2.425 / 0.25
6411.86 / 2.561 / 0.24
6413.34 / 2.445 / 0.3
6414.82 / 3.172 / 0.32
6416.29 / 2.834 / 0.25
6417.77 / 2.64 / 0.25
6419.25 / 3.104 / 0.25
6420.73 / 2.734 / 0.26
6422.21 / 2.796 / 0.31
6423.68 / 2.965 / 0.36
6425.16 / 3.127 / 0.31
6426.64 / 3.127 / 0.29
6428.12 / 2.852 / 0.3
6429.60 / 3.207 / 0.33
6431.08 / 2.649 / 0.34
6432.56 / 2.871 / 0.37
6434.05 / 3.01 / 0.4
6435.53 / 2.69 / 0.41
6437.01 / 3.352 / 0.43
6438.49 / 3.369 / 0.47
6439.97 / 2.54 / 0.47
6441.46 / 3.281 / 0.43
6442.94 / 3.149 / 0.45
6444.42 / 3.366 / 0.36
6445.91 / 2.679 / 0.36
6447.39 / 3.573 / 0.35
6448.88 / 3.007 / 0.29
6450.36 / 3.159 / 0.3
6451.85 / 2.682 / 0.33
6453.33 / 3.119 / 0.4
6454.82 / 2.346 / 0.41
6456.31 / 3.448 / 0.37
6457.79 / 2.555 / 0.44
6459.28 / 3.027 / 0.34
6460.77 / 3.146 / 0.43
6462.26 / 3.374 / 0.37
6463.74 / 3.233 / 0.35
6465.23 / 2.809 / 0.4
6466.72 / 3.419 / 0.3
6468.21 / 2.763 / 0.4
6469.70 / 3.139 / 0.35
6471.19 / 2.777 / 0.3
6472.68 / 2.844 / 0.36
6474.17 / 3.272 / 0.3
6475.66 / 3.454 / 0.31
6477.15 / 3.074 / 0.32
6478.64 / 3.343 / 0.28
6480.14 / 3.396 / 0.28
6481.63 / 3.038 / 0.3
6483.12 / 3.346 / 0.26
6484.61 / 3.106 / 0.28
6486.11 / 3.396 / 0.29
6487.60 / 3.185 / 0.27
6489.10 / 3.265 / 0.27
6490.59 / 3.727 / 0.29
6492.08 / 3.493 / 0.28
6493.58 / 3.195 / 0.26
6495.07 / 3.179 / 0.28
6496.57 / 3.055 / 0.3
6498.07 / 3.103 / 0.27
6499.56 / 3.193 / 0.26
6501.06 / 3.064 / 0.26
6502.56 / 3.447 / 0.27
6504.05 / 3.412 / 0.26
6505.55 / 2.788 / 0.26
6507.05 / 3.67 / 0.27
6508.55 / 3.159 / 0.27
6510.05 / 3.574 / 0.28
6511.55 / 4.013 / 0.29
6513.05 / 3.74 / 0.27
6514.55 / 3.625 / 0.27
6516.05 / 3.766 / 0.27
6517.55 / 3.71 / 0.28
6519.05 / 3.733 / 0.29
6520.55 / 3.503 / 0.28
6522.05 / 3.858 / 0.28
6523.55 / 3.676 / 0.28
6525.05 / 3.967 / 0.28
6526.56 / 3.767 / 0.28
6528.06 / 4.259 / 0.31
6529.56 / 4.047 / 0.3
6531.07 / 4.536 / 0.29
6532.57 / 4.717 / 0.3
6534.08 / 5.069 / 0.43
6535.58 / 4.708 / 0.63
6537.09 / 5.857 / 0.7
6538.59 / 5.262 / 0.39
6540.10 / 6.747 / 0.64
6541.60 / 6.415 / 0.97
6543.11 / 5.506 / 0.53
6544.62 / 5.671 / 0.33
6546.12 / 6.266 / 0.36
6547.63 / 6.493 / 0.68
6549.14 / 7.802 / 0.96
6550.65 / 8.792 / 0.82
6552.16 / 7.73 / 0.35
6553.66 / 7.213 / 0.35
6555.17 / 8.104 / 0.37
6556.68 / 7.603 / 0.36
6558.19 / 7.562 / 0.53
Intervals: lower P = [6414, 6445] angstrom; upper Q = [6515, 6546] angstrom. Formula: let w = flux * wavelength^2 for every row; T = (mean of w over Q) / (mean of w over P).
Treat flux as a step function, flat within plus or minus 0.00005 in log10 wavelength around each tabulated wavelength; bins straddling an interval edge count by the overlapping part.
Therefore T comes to 1.6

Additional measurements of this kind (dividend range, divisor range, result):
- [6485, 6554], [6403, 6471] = 1.54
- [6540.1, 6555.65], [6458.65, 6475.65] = 2.31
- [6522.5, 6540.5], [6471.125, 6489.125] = 1.48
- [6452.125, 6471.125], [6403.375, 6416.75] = 1.12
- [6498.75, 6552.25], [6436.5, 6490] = 1.51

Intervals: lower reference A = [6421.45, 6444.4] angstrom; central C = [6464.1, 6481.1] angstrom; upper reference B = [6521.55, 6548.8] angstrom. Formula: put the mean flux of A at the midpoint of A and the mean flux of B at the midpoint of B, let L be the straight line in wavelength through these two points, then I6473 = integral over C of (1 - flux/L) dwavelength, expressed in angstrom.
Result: 3.13 angstrom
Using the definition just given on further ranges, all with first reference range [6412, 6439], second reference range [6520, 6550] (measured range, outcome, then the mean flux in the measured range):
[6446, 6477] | 5.1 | 3.05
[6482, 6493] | 2.2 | 3.35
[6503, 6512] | 2.3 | 3.42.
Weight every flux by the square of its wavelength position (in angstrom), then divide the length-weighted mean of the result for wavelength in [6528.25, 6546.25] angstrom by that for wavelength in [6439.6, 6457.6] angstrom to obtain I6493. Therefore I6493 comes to 1.81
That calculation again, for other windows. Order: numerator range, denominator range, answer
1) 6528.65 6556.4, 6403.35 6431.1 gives 2.27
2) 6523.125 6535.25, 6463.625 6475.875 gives 1.43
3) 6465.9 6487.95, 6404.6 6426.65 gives 1.16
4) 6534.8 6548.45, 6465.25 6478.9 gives 1.94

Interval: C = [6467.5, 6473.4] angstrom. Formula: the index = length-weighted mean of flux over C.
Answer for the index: 2.88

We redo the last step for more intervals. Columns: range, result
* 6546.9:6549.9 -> 7.15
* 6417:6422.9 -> 2.82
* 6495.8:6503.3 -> 3.17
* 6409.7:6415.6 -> 2.66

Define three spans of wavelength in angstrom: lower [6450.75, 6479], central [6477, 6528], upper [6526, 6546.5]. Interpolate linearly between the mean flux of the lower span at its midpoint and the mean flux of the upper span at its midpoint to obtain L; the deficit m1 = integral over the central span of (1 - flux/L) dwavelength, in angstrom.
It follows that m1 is 8.73 angstrom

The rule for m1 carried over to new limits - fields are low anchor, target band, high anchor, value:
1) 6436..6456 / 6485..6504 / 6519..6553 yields 4.49 angstrom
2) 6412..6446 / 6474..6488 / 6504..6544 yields 1.59 angstrom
